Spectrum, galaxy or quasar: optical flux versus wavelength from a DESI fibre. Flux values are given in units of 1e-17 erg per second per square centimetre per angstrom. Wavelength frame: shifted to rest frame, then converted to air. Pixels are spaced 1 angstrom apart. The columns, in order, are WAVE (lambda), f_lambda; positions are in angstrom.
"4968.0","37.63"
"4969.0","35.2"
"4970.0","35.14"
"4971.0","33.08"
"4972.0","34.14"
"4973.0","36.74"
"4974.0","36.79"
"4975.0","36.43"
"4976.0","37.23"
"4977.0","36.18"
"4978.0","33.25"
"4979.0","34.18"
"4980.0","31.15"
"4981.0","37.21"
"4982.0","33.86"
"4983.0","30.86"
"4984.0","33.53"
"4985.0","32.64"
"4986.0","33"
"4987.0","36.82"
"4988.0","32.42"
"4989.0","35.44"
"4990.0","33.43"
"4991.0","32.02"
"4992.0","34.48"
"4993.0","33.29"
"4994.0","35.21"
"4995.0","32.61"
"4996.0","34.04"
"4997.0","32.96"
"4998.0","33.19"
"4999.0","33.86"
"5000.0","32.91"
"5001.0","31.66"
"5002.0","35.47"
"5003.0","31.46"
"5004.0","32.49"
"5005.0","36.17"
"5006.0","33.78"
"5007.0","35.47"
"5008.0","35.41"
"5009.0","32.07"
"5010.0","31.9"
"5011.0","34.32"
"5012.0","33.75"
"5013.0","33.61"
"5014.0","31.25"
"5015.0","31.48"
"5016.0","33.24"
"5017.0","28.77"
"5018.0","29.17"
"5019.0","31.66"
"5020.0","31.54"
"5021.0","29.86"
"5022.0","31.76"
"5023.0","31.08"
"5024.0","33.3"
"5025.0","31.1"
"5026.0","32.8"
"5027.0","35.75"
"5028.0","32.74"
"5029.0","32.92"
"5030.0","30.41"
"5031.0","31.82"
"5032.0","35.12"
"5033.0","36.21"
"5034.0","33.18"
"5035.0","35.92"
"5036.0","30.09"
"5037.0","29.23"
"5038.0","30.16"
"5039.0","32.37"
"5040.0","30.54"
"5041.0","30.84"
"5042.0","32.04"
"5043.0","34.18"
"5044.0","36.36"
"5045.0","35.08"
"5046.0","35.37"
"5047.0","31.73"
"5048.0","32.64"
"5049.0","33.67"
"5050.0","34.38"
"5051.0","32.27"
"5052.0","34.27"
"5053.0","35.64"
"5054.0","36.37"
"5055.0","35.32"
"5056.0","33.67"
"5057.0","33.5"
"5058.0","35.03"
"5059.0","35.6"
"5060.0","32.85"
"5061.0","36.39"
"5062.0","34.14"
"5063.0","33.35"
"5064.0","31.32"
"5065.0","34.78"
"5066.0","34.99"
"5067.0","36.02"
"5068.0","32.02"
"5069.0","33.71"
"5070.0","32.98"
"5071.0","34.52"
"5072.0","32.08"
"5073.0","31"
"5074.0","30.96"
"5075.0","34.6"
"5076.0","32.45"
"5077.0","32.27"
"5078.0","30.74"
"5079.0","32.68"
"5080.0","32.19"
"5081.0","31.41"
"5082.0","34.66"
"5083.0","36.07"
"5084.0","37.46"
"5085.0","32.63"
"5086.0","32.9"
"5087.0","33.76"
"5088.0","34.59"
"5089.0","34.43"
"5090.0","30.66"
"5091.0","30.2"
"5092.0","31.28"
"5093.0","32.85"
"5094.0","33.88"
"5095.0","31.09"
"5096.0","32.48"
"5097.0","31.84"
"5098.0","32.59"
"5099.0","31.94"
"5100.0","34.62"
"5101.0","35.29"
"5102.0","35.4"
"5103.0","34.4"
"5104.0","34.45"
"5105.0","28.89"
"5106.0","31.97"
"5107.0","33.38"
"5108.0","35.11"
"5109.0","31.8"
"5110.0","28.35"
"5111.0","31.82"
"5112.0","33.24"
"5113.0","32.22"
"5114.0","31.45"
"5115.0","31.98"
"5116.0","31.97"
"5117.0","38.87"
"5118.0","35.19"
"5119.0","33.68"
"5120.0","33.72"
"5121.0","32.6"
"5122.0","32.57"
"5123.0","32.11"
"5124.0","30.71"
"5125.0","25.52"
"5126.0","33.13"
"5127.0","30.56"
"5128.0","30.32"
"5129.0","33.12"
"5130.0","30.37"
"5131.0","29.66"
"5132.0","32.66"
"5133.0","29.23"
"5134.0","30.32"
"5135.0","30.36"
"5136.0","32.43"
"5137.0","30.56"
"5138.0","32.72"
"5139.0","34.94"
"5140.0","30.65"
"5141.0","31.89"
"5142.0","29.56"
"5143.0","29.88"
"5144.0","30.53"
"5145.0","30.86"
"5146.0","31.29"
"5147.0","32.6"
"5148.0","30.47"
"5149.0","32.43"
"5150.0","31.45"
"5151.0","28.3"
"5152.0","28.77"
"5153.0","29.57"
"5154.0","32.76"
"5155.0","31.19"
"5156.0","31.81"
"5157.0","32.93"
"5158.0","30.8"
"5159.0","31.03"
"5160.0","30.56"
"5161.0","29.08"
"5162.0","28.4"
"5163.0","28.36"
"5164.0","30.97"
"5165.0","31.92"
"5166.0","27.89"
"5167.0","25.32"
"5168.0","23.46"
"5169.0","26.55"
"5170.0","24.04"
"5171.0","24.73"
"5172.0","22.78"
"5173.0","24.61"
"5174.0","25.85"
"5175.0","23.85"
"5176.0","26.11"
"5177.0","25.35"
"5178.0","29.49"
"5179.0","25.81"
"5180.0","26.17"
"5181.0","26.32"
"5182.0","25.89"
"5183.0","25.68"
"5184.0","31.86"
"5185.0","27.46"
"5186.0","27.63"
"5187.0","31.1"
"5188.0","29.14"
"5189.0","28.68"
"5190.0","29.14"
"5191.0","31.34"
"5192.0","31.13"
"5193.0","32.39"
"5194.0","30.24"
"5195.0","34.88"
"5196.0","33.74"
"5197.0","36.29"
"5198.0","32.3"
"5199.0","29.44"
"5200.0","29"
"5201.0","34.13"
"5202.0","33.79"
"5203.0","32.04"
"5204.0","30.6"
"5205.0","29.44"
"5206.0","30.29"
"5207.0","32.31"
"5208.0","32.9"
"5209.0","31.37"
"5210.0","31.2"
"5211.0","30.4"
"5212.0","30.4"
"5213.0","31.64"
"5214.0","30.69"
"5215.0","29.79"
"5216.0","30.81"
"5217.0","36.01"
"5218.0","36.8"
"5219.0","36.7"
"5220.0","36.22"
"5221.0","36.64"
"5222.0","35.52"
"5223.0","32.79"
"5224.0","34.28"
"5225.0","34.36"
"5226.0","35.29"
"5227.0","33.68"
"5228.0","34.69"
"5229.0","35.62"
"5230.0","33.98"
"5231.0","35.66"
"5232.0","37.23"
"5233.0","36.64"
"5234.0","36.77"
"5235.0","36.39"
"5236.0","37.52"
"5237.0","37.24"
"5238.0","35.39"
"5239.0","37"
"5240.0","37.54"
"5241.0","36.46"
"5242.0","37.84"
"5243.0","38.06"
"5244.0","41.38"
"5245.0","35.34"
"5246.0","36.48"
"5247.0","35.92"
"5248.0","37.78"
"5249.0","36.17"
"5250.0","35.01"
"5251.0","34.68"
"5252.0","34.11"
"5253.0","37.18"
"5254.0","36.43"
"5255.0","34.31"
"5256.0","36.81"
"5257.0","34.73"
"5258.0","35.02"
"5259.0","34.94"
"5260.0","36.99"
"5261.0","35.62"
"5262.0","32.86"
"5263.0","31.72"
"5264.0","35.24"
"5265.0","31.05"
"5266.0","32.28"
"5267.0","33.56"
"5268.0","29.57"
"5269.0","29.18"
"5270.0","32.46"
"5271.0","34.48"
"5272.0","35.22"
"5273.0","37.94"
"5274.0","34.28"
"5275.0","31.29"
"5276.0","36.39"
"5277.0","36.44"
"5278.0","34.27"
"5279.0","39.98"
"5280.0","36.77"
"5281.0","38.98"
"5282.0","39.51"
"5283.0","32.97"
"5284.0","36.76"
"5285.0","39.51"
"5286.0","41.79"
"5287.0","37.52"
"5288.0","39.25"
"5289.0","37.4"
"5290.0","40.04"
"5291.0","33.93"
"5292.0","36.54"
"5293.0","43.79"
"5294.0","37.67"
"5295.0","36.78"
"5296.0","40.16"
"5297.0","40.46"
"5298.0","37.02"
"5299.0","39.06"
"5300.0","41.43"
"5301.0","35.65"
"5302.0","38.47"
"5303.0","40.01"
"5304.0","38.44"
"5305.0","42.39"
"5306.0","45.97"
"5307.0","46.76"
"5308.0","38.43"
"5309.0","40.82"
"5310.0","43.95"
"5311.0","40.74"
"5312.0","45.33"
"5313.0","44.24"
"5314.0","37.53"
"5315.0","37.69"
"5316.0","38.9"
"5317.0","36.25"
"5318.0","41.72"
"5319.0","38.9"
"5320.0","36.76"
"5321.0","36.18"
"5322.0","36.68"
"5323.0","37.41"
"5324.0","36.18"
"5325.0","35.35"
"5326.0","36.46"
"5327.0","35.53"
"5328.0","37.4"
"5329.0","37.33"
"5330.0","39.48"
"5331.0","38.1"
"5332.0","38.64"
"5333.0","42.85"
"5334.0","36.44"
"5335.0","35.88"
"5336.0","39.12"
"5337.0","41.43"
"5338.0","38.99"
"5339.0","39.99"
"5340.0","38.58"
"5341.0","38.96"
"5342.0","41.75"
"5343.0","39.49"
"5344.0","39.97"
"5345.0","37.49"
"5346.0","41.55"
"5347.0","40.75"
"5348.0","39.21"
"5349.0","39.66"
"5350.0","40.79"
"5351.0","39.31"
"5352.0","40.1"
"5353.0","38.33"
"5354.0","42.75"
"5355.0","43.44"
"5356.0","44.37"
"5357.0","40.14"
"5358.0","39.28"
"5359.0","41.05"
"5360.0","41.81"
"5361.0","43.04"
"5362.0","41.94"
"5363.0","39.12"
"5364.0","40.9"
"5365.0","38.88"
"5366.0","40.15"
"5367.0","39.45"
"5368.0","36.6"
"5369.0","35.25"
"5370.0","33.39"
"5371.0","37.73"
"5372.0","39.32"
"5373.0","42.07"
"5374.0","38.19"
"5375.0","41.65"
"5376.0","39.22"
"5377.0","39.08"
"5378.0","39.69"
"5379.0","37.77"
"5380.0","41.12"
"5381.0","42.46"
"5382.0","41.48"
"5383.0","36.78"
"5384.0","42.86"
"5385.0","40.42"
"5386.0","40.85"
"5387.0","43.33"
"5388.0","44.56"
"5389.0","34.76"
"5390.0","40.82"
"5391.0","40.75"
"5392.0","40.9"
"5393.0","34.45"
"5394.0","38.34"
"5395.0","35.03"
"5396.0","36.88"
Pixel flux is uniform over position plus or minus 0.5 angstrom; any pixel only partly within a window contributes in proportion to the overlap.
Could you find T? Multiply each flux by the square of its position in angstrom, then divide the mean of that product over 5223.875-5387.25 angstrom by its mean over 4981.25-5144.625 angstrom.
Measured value 1.27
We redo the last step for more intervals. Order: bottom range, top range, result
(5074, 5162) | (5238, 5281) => 1.16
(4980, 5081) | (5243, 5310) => 1.22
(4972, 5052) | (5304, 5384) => 1.36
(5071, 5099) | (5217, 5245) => 1.17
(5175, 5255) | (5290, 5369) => 1.25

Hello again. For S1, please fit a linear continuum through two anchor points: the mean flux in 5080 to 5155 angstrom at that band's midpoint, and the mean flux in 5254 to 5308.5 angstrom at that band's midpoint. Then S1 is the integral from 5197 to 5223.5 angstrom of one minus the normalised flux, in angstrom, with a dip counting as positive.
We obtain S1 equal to 1.8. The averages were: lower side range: 32.1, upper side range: 36.8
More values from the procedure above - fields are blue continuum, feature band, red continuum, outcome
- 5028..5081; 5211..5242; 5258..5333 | 1.2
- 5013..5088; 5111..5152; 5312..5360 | 3.8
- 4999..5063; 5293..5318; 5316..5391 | -1.2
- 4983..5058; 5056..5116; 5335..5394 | 2.3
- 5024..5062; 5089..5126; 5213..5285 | 1.6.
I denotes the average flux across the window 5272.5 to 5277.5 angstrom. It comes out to 35.3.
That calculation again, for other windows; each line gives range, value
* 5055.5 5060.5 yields 34.1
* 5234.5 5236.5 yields 37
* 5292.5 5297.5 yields 39.8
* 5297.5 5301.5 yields 38.3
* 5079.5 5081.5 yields 31.8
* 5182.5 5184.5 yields 28.8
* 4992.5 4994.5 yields 34.2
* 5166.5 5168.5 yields 24.4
